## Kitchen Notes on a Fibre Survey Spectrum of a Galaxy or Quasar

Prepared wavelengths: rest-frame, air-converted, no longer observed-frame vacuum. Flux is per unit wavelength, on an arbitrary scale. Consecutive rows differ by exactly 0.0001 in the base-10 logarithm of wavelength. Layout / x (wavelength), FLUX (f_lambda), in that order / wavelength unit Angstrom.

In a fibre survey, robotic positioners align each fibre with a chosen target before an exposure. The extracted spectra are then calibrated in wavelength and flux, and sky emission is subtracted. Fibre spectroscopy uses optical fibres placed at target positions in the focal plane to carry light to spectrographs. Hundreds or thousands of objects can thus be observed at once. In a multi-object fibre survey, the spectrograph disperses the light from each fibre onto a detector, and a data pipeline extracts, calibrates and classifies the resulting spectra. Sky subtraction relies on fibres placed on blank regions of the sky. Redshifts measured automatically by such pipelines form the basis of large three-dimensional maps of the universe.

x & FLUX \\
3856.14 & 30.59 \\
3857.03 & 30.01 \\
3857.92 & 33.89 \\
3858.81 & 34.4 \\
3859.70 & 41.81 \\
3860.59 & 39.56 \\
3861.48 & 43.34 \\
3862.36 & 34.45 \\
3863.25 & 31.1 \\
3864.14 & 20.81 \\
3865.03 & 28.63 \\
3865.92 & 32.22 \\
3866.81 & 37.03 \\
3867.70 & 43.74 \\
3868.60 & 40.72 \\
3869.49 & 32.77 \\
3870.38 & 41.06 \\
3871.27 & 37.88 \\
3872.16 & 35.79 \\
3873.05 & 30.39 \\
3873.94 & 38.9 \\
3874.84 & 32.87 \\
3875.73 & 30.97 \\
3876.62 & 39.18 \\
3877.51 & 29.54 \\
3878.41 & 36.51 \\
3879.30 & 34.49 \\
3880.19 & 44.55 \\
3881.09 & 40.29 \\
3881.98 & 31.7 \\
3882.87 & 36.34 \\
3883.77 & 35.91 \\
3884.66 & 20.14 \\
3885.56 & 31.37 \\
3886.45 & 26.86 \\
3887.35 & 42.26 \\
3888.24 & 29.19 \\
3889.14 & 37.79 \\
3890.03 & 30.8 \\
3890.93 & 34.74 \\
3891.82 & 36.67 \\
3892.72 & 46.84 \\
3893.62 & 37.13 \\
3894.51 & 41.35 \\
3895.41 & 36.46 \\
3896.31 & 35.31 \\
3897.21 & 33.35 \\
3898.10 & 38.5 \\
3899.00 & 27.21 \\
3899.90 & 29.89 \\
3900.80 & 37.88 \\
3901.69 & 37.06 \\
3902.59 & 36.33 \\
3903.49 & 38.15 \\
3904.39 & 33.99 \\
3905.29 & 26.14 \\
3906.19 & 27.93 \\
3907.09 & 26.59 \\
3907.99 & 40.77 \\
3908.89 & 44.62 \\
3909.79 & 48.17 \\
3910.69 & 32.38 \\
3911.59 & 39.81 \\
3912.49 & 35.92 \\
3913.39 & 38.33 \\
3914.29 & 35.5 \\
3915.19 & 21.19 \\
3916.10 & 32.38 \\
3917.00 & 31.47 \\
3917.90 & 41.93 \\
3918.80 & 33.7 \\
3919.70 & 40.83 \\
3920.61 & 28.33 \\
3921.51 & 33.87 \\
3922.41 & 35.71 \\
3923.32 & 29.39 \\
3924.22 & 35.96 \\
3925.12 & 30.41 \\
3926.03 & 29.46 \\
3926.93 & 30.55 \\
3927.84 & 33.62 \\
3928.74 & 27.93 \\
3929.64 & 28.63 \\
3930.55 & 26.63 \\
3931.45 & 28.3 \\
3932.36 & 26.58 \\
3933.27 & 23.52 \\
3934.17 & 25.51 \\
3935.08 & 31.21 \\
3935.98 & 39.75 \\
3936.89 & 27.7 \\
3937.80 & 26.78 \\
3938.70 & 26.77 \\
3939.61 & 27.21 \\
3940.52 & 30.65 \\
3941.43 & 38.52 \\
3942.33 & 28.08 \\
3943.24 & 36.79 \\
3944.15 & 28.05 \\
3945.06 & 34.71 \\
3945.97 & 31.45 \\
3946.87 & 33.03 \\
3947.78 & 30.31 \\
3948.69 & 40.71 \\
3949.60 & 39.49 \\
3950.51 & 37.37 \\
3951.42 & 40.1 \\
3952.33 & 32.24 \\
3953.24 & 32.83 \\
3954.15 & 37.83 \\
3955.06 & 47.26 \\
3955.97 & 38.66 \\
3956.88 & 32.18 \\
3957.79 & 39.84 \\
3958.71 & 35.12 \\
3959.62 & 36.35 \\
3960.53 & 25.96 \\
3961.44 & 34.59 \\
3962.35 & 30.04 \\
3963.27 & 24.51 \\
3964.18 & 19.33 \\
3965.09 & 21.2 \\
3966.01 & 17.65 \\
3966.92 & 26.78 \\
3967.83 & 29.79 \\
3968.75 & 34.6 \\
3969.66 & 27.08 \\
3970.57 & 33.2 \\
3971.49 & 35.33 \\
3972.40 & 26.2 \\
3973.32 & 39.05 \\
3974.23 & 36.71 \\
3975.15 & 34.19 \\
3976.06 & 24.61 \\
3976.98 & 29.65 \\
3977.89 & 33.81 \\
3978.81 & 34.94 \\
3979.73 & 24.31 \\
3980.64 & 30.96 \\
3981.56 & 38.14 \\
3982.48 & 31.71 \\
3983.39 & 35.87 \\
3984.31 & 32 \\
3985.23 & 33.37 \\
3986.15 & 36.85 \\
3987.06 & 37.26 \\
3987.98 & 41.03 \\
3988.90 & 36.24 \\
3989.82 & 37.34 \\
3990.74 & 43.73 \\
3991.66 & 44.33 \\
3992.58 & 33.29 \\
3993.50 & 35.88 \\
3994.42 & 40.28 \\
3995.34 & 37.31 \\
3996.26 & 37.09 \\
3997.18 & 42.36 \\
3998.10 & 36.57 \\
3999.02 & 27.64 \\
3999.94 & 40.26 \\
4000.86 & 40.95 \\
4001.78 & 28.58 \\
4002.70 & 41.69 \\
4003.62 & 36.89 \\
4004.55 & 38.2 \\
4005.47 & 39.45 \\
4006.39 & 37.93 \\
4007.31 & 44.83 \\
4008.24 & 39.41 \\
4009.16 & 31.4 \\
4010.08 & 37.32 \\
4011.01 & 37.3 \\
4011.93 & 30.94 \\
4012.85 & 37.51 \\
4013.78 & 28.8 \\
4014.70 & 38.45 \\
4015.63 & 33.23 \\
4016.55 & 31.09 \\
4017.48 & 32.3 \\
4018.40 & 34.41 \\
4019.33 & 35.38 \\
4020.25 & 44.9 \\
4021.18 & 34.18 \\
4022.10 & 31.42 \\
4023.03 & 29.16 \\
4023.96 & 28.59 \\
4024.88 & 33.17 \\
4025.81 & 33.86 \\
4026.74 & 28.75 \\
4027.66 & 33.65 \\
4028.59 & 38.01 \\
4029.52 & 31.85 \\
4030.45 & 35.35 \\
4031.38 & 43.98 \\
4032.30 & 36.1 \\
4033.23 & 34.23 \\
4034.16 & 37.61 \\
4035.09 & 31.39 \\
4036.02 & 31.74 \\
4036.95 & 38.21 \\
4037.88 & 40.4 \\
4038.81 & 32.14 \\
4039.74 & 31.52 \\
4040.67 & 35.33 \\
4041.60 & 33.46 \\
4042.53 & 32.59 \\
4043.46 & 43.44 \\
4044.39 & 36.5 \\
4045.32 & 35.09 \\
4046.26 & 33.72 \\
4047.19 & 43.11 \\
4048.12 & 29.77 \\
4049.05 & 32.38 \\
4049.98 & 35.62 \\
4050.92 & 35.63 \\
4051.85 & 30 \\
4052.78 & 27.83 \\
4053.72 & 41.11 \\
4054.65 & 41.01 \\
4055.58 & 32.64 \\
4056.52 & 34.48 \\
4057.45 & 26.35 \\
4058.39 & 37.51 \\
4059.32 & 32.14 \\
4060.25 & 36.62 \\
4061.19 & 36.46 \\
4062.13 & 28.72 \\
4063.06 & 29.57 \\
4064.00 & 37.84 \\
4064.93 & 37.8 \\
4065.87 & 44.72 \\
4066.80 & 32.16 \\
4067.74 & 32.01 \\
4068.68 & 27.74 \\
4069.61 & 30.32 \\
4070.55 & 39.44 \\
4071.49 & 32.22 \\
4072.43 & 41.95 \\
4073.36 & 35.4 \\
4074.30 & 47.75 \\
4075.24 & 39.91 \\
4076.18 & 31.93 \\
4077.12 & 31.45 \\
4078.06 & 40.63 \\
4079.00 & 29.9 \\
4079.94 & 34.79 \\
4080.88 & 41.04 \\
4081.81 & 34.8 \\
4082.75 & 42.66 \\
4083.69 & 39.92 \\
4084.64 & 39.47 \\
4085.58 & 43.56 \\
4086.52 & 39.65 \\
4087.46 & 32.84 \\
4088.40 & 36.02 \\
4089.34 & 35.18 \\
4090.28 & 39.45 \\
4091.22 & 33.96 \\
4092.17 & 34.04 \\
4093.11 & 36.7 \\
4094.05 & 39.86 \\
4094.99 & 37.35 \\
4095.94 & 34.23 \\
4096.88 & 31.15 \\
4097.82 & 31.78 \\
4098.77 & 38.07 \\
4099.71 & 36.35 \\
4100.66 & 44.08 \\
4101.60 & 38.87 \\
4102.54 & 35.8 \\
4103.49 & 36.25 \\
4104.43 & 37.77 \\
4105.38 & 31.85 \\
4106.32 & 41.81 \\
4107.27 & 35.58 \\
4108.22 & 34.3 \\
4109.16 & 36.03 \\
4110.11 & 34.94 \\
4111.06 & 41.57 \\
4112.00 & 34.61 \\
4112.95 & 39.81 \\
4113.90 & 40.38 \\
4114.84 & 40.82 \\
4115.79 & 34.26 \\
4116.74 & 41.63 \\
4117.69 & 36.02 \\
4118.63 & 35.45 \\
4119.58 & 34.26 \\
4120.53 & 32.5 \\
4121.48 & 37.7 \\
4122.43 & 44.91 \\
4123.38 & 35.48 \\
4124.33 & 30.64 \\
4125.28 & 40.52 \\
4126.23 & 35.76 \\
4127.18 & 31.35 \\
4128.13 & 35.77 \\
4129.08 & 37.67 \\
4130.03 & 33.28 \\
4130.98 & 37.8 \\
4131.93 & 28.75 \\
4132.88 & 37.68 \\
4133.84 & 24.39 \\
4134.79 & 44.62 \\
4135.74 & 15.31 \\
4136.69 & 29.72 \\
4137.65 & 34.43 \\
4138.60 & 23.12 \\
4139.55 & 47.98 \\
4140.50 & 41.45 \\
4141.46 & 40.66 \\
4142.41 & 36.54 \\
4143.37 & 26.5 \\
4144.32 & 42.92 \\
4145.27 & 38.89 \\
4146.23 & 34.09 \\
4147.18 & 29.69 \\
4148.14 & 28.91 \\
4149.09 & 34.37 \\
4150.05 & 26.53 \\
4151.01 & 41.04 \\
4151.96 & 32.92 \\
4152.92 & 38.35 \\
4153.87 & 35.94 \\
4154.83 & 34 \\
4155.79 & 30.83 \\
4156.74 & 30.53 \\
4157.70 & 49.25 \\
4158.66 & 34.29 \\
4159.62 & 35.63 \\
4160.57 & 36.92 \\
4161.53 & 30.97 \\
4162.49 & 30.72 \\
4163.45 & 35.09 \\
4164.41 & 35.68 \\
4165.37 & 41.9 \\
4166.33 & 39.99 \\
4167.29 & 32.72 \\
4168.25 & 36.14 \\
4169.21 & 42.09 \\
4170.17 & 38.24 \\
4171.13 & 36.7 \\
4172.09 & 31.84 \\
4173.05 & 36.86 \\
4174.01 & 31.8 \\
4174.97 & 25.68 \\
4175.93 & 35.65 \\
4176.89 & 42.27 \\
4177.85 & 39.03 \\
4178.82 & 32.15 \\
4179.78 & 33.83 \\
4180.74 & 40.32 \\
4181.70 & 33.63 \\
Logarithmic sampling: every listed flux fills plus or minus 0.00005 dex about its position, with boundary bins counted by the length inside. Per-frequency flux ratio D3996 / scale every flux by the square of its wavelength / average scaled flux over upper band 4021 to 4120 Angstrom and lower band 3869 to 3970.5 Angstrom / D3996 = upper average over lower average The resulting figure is 1.2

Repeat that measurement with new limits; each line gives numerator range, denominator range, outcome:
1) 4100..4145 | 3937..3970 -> 1.22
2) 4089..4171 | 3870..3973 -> 1.19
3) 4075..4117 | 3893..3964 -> 1.20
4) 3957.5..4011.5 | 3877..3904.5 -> 1.02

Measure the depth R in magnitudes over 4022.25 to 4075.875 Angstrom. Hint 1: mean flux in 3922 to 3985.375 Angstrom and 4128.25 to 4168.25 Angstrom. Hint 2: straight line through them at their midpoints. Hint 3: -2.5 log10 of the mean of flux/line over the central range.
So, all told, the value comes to -0.05 mag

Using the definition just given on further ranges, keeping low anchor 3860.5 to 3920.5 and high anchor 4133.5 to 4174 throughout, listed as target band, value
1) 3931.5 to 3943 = 0.19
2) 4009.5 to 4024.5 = 0.03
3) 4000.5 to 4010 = -0.08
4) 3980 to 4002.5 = -0.05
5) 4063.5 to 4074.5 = -0.04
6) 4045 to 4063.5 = 0.03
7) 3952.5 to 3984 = 0.11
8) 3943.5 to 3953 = 0.01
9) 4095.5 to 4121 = -0.05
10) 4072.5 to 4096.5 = -0.07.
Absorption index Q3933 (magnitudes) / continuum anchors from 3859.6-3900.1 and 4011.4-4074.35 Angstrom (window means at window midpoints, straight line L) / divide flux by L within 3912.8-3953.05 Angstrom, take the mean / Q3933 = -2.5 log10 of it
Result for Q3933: 0.095 mag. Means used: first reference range 35.2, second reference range 34.7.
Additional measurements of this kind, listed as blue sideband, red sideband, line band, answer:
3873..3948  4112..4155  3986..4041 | -0.054 mag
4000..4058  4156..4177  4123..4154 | 0.041 mag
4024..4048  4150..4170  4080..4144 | -0.017 mag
